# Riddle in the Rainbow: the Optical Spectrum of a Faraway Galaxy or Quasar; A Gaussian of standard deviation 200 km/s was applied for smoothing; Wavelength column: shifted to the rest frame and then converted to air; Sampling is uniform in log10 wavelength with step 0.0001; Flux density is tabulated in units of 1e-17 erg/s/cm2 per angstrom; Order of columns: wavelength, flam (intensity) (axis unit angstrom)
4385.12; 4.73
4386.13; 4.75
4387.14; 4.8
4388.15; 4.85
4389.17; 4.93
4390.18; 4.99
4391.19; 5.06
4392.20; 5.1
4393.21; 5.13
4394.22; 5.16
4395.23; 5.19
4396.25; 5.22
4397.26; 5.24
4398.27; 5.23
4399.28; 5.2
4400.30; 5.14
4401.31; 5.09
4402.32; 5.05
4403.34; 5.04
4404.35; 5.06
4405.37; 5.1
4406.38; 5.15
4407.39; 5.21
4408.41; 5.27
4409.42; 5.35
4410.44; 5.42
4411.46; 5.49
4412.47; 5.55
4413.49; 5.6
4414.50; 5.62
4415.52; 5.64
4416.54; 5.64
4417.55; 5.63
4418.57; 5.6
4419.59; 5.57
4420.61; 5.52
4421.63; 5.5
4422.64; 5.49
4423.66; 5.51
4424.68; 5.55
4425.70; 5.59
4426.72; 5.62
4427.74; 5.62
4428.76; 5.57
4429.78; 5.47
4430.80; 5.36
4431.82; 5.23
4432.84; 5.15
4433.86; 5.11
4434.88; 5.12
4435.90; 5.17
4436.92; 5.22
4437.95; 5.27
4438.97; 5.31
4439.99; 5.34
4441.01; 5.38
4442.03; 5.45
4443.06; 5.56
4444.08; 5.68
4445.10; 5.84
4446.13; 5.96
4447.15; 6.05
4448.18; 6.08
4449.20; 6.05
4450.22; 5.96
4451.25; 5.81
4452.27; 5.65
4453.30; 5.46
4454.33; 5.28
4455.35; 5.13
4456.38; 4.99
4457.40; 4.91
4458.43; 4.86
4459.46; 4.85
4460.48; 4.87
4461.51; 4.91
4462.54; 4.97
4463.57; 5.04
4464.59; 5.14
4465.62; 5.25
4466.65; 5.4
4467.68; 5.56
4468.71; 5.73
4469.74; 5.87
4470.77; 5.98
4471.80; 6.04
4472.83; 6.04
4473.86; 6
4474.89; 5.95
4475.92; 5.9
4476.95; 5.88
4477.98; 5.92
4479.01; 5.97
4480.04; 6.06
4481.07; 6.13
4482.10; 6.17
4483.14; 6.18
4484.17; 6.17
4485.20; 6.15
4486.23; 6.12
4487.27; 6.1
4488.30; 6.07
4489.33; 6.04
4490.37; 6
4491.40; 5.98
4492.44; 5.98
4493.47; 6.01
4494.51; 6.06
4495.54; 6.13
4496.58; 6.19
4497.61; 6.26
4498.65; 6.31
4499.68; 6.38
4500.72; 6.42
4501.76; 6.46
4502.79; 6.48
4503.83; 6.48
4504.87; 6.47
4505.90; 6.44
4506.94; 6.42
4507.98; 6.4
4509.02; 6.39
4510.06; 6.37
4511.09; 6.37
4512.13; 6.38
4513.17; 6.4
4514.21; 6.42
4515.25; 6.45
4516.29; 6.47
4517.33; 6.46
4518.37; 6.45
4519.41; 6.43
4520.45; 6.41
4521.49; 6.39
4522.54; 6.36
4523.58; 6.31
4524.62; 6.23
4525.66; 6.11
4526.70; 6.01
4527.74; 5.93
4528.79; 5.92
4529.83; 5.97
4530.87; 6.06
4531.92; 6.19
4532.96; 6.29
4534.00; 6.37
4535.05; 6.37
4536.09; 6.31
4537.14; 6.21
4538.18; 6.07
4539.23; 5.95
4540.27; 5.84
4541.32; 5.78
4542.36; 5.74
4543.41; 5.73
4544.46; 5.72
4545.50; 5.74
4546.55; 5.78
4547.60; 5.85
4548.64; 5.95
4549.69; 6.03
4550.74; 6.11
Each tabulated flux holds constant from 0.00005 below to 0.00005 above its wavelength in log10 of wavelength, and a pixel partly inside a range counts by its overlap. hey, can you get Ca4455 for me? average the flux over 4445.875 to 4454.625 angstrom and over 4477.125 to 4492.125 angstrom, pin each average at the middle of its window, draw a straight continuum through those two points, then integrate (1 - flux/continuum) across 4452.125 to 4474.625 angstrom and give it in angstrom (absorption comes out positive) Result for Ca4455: 2.1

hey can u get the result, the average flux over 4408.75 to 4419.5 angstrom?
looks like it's 5.55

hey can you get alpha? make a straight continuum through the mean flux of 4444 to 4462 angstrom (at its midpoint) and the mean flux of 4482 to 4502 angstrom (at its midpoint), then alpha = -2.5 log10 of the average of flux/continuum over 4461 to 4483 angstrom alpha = 0.02 mag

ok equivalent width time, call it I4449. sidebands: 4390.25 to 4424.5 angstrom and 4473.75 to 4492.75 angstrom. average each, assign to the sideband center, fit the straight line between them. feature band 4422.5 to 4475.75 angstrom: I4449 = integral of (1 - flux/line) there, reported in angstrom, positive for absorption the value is 2.3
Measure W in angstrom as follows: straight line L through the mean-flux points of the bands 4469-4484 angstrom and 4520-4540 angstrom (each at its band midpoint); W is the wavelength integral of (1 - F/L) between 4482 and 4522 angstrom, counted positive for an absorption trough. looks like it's -1.3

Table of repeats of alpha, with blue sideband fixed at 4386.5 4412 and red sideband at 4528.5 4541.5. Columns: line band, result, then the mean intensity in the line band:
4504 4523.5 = -0.079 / 6.41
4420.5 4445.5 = -0.009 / 5.42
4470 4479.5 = -0.053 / 5.96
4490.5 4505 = -0.071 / 6.24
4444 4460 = -0.003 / 5.53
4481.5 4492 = -0.060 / 6.09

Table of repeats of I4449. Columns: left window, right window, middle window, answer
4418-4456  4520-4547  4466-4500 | -1.4 angstrom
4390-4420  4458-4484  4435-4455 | -0.3 angstrom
